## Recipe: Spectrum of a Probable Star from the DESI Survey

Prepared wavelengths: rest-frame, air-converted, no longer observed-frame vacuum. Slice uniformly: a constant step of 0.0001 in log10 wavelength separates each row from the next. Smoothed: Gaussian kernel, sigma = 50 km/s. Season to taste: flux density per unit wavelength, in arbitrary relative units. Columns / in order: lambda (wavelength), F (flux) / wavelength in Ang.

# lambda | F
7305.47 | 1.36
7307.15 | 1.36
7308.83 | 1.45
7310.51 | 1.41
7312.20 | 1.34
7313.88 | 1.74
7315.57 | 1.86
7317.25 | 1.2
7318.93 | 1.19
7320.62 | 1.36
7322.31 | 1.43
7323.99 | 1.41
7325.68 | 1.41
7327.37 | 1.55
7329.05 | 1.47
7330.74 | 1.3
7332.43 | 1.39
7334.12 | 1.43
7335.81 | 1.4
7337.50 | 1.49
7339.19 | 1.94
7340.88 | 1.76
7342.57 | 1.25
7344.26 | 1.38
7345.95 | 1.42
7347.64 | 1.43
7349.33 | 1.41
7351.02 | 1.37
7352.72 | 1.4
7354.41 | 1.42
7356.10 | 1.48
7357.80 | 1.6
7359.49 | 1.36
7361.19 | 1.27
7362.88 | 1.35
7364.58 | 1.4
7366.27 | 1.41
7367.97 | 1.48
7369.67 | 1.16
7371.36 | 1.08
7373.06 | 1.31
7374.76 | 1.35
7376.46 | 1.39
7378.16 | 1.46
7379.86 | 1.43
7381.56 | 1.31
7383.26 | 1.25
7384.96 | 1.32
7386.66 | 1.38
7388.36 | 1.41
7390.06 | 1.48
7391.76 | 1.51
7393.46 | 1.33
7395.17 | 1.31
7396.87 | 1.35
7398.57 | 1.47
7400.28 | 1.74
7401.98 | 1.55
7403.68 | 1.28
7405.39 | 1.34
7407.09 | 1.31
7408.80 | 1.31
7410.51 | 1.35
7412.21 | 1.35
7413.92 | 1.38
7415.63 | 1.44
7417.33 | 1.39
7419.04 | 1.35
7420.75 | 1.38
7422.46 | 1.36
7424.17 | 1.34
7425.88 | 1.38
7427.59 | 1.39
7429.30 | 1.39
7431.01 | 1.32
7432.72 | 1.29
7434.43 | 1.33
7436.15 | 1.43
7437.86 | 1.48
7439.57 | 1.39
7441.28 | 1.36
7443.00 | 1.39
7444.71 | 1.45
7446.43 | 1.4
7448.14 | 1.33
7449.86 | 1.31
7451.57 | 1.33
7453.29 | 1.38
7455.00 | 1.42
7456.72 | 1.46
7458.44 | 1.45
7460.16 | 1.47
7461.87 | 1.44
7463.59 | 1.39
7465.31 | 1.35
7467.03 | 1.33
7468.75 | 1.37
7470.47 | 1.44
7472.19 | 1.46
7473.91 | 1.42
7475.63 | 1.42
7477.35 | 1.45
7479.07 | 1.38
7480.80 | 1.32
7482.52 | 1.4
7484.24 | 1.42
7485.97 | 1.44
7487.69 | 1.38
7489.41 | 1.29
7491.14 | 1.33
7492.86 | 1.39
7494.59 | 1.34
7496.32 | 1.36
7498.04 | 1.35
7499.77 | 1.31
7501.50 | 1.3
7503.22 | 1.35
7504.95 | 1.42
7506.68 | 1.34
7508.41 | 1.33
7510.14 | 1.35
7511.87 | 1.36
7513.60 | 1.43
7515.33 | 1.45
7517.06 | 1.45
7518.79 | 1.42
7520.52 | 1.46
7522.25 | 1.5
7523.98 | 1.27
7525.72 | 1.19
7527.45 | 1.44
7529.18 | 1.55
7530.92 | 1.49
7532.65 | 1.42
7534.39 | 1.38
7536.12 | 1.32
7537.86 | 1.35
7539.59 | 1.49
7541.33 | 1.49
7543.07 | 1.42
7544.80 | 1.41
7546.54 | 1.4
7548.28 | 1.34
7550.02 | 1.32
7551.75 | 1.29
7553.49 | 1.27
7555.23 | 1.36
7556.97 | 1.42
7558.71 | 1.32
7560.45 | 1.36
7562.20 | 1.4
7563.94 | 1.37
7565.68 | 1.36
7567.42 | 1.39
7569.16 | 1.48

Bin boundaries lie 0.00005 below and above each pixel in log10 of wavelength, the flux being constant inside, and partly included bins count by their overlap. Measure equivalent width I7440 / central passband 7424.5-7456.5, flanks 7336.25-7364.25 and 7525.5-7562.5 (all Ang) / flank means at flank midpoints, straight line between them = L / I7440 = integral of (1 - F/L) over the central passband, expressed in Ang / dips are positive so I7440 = 1.0 Ang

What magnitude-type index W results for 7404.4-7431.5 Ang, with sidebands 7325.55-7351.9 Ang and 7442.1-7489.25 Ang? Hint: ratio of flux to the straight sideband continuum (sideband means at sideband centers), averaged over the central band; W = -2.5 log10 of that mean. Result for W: 0.05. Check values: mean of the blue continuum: 1.46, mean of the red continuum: 1.4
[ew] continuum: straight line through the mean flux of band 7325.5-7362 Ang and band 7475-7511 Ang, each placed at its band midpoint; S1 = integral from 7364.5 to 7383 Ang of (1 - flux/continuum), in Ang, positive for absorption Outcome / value 1.24 Ang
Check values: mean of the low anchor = 1.45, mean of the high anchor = 1.36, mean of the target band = 1.34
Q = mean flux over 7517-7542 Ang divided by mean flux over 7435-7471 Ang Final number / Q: 1.01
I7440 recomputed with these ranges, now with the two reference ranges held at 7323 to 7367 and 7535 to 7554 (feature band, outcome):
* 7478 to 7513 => 0.8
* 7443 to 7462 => 0.1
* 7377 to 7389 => 0.5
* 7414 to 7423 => 0.2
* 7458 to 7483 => -0.1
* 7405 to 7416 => 0.5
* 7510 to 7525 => -0.3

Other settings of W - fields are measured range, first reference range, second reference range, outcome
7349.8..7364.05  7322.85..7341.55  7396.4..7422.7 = 0.047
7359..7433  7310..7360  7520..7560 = 0.050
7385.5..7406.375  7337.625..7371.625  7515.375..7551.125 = -0.005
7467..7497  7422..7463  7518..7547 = 0.009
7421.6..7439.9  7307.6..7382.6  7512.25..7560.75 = 0.027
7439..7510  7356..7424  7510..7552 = 0.009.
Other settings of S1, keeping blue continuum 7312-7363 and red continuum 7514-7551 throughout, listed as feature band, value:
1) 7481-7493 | 0.4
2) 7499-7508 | 0.4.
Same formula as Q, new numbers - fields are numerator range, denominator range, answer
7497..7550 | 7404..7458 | 1.01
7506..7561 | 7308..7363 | 0.96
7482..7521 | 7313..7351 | 0.94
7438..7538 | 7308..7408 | 0.98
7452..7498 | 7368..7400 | 1.03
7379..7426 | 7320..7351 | 0.95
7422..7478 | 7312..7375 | 0.98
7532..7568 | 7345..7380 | 1.00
